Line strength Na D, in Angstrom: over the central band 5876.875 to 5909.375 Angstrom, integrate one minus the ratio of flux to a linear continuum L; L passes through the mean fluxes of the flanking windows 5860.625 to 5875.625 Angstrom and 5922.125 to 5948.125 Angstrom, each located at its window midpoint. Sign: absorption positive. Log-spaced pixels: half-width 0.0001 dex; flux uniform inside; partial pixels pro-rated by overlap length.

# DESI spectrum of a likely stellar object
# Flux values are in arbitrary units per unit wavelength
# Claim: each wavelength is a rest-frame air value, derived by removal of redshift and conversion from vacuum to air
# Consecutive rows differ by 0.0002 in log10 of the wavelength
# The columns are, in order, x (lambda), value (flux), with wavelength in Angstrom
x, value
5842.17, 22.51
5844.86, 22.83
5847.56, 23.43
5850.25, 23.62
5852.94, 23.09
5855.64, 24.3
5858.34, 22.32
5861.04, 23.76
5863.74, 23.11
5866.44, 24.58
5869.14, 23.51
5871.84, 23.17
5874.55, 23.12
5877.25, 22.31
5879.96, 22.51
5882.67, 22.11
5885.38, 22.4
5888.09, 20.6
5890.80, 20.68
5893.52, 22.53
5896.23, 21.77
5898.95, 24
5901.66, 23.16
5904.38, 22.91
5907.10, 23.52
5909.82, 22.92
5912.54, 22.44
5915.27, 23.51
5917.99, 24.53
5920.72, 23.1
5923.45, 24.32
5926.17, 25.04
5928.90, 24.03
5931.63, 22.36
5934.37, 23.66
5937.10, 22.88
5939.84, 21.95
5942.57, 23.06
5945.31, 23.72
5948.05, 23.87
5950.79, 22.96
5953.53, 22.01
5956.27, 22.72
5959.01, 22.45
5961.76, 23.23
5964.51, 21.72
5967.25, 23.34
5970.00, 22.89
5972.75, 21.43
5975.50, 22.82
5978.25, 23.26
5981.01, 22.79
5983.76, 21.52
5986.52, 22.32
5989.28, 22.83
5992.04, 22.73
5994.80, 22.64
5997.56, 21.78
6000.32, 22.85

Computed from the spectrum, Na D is 1.5 Angstrom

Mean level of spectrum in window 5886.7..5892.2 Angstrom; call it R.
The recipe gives 20.7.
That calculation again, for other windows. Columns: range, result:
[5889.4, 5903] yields 22.4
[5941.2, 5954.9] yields 23.1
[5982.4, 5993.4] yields 22.3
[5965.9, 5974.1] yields 22.6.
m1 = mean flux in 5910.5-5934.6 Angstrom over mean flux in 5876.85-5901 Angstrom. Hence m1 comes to 1.07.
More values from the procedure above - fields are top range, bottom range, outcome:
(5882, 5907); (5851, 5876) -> 0.95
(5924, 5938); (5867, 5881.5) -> 1.03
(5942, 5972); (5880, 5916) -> 1.02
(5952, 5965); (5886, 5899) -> 1.03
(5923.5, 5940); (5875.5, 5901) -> 1.06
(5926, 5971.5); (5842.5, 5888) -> 1.00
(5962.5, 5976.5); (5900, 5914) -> 0.98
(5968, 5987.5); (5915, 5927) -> 0.93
